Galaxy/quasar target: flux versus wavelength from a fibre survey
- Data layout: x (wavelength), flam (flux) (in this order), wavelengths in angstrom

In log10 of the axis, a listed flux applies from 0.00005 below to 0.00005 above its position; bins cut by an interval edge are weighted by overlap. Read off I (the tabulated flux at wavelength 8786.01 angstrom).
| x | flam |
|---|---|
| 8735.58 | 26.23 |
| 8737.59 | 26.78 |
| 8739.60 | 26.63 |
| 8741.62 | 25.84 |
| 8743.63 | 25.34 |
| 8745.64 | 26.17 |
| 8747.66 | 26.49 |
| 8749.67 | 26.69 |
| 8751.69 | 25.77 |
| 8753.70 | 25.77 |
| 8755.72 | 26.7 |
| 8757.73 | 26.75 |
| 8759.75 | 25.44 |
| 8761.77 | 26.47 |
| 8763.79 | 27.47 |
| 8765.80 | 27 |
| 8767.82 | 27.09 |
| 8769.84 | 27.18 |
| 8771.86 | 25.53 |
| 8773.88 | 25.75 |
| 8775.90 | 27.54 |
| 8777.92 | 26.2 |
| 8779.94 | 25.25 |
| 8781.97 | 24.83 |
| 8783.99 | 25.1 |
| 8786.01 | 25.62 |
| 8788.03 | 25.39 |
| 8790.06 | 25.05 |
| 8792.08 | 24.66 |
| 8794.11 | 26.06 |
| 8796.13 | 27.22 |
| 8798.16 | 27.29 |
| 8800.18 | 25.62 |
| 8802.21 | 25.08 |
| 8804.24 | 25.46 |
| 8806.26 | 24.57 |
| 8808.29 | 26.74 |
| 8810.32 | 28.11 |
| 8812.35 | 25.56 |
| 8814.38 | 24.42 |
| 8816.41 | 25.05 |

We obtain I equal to 25.62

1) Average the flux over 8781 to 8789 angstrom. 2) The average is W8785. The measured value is 25.3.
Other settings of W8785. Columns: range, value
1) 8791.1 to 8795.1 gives 25.3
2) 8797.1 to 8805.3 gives 25.9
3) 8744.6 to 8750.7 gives 26.4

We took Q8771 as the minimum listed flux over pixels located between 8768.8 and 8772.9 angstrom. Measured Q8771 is 25.53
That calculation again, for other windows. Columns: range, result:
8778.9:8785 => 24.83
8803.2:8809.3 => 24.57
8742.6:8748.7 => 25.34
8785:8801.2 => 24.66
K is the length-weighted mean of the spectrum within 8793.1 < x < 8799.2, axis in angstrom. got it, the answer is 26.9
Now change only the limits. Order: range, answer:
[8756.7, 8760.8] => 26.1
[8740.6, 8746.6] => 25.8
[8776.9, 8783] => 25.4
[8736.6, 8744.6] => 26.1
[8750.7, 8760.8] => 26.1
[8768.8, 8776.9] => 26.5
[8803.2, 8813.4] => 26.1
